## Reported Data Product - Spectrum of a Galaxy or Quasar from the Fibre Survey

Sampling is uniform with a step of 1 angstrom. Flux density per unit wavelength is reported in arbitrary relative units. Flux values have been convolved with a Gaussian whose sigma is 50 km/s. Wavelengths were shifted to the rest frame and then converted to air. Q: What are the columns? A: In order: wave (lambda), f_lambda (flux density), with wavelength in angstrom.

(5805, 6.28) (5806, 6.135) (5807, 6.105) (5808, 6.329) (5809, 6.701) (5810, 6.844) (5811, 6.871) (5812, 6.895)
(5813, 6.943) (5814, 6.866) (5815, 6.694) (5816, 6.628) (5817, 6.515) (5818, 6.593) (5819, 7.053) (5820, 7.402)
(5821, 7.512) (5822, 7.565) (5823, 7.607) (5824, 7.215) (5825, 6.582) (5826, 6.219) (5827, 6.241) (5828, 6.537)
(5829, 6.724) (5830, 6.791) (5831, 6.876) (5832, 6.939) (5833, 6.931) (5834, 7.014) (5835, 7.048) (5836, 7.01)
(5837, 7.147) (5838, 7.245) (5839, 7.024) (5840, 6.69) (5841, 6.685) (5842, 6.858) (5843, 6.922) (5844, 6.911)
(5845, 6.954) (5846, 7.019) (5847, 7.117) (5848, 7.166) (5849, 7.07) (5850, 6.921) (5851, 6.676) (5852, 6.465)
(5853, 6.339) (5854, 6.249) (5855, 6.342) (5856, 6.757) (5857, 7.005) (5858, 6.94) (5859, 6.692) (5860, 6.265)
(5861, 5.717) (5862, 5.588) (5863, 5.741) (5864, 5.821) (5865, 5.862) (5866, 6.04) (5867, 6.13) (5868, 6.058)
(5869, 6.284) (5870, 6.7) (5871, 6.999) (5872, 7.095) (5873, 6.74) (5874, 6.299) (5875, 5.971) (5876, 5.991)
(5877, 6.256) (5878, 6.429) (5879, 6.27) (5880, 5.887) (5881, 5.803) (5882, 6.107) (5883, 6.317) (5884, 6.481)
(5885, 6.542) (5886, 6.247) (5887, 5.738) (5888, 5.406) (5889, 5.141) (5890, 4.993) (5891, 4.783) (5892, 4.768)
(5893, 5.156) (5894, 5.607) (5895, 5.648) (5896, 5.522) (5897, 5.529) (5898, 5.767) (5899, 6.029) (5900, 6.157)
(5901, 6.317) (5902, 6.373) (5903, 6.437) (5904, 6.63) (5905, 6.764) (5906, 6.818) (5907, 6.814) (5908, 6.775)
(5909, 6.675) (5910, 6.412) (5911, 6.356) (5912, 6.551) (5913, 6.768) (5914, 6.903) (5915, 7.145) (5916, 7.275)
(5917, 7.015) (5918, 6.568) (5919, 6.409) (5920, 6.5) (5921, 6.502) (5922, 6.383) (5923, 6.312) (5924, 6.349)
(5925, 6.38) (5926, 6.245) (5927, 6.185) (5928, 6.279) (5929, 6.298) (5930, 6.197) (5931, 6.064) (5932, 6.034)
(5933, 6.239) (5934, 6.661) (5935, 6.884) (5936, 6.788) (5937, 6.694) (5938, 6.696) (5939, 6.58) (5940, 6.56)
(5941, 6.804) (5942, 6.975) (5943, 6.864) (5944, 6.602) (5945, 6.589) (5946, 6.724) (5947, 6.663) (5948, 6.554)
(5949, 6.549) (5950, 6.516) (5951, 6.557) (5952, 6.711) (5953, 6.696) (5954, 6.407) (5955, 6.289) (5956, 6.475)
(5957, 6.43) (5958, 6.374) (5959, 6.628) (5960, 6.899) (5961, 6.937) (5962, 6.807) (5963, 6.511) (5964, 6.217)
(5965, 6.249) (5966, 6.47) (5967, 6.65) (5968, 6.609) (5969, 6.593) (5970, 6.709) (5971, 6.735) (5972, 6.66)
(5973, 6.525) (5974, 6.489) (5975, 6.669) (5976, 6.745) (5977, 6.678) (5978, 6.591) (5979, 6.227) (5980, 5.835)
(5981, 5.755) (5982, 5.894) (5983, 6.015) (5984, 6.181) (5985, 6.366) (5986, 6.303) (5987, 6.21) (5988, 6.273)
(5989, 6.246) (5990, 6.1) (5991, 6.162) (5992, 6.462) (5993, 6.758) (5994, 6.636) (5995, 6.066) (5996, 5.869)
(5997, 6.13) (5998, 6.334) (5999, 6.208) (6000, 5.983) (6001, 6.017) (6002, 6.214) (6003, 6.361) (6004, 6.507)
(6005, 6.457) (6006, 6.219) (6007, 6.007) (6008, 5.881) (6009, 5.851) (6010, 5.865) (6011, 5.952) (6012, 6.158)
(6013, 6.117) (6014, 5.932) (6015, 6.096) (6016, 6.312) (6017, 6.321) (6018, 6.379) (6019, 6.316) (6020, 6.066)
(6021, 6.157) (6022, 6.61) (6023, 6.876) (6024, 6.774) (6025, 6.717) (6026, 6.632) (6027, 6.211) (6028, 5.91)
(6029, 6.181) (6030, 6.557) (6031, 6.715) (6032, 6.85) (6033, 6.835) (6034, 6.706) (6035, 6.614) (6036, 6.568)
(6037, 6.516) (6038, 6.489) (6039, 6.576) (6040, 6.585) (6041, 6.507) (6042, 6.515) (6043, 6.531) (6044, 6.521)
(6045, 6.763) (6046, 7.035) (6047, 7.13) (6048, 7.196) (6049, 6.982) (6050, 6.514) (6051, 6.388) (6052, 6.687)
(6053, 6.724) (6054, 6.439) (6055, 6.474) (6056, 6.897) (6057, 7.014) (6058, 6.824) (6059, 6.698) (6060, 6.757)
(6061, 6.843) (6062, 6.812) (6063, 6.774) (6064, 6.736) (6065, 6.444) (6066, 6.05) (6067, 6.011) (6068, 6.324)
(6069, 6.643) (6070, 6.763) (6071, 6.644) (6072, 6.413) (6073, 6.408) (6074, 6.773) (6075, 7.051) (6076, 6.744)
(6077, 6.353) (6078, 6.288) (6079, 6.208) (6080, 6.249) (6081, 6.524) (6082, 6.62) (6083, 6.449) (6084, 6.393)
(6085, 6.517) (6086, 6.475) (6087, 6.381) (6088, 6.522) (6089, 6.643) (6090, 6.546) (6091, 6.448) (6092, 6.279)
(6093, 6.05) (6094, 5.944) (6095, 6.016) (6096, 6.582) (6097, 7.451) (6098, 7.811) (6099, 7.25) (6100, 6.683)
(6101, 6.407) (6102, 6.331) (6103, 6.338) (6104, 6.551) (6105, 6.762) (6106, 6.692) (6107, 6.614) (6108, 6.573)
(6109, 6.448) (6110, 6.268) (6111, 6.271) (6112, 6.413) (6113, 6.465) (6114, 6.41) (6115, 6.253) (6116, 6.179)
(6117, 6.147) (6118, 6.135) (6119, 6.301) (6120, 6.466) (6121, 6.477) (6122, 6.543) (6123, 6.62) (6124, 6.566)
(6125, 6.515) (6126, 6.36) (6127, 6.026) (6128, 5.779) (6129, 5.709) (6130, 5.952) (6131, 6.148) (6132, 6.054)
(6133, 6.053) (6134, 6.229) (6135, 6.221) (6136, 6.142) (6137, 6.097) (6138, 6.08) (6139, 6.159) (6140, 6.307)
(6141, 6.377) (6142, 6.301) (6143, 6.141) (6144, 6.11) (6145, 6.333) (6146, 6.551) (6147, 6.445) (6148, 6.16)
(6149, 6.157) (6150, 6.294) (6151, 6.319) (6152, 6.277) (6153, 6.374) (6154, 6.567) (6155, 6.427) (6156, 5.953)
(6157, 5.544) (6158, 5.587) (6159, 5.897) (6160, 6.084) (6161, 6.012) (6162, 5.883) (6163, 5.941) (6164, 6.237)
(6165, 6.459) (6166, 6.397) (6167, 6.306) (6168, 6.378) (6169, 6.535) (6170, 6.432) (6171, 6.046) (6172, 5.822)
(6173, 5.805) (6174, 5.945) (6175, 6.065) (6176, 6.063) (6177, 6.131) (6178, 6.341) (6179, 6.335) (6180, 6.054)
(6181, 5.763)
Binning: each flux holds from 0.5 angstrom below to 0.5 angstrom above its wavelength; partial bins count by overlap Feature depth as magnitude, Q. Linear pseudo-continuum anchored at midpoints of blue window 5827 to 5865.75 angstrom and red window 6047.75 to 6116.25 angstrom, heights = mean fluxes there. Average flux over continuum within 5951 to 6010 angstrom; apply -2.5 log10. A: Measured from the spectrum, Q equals 0.04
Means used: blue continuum 6.68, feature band 6.36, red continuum 6.56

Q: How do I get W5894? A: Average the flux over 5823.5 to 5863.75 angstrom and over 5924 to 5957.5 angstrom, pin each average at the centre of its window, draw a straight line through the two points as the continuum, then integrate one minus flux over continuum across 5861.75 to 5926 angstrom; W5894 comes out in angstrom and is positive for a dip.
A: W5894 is 3.9 angstrom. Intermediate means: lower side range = 6.71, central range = 6.21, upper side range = 6.52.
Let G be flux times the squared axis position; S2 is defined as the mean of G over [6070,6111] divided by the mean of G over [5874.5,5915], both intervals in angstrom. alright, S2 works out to 1.1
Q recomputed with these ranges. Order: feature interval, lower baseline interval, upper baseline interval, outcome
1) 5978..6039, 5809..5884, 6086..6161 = 0.03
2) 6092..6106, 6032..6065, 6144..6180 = -0.03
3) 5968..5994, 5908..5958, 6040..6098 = 0.03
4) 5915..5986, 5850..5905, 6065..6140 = -0.05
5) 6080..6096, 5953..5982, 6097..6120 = 0.02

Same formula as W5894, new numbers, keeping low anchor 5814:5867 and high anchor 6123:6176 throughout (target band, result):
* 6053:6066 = -0.76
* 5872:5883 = 0.72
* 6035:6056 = -1.01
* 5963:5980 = -0.10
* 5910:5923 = -0.17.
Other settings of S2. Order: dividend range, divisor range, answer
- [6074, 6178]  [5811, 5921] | 1.06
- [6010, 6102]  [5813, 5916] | 1.08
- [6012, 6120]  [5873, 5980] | 1.07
